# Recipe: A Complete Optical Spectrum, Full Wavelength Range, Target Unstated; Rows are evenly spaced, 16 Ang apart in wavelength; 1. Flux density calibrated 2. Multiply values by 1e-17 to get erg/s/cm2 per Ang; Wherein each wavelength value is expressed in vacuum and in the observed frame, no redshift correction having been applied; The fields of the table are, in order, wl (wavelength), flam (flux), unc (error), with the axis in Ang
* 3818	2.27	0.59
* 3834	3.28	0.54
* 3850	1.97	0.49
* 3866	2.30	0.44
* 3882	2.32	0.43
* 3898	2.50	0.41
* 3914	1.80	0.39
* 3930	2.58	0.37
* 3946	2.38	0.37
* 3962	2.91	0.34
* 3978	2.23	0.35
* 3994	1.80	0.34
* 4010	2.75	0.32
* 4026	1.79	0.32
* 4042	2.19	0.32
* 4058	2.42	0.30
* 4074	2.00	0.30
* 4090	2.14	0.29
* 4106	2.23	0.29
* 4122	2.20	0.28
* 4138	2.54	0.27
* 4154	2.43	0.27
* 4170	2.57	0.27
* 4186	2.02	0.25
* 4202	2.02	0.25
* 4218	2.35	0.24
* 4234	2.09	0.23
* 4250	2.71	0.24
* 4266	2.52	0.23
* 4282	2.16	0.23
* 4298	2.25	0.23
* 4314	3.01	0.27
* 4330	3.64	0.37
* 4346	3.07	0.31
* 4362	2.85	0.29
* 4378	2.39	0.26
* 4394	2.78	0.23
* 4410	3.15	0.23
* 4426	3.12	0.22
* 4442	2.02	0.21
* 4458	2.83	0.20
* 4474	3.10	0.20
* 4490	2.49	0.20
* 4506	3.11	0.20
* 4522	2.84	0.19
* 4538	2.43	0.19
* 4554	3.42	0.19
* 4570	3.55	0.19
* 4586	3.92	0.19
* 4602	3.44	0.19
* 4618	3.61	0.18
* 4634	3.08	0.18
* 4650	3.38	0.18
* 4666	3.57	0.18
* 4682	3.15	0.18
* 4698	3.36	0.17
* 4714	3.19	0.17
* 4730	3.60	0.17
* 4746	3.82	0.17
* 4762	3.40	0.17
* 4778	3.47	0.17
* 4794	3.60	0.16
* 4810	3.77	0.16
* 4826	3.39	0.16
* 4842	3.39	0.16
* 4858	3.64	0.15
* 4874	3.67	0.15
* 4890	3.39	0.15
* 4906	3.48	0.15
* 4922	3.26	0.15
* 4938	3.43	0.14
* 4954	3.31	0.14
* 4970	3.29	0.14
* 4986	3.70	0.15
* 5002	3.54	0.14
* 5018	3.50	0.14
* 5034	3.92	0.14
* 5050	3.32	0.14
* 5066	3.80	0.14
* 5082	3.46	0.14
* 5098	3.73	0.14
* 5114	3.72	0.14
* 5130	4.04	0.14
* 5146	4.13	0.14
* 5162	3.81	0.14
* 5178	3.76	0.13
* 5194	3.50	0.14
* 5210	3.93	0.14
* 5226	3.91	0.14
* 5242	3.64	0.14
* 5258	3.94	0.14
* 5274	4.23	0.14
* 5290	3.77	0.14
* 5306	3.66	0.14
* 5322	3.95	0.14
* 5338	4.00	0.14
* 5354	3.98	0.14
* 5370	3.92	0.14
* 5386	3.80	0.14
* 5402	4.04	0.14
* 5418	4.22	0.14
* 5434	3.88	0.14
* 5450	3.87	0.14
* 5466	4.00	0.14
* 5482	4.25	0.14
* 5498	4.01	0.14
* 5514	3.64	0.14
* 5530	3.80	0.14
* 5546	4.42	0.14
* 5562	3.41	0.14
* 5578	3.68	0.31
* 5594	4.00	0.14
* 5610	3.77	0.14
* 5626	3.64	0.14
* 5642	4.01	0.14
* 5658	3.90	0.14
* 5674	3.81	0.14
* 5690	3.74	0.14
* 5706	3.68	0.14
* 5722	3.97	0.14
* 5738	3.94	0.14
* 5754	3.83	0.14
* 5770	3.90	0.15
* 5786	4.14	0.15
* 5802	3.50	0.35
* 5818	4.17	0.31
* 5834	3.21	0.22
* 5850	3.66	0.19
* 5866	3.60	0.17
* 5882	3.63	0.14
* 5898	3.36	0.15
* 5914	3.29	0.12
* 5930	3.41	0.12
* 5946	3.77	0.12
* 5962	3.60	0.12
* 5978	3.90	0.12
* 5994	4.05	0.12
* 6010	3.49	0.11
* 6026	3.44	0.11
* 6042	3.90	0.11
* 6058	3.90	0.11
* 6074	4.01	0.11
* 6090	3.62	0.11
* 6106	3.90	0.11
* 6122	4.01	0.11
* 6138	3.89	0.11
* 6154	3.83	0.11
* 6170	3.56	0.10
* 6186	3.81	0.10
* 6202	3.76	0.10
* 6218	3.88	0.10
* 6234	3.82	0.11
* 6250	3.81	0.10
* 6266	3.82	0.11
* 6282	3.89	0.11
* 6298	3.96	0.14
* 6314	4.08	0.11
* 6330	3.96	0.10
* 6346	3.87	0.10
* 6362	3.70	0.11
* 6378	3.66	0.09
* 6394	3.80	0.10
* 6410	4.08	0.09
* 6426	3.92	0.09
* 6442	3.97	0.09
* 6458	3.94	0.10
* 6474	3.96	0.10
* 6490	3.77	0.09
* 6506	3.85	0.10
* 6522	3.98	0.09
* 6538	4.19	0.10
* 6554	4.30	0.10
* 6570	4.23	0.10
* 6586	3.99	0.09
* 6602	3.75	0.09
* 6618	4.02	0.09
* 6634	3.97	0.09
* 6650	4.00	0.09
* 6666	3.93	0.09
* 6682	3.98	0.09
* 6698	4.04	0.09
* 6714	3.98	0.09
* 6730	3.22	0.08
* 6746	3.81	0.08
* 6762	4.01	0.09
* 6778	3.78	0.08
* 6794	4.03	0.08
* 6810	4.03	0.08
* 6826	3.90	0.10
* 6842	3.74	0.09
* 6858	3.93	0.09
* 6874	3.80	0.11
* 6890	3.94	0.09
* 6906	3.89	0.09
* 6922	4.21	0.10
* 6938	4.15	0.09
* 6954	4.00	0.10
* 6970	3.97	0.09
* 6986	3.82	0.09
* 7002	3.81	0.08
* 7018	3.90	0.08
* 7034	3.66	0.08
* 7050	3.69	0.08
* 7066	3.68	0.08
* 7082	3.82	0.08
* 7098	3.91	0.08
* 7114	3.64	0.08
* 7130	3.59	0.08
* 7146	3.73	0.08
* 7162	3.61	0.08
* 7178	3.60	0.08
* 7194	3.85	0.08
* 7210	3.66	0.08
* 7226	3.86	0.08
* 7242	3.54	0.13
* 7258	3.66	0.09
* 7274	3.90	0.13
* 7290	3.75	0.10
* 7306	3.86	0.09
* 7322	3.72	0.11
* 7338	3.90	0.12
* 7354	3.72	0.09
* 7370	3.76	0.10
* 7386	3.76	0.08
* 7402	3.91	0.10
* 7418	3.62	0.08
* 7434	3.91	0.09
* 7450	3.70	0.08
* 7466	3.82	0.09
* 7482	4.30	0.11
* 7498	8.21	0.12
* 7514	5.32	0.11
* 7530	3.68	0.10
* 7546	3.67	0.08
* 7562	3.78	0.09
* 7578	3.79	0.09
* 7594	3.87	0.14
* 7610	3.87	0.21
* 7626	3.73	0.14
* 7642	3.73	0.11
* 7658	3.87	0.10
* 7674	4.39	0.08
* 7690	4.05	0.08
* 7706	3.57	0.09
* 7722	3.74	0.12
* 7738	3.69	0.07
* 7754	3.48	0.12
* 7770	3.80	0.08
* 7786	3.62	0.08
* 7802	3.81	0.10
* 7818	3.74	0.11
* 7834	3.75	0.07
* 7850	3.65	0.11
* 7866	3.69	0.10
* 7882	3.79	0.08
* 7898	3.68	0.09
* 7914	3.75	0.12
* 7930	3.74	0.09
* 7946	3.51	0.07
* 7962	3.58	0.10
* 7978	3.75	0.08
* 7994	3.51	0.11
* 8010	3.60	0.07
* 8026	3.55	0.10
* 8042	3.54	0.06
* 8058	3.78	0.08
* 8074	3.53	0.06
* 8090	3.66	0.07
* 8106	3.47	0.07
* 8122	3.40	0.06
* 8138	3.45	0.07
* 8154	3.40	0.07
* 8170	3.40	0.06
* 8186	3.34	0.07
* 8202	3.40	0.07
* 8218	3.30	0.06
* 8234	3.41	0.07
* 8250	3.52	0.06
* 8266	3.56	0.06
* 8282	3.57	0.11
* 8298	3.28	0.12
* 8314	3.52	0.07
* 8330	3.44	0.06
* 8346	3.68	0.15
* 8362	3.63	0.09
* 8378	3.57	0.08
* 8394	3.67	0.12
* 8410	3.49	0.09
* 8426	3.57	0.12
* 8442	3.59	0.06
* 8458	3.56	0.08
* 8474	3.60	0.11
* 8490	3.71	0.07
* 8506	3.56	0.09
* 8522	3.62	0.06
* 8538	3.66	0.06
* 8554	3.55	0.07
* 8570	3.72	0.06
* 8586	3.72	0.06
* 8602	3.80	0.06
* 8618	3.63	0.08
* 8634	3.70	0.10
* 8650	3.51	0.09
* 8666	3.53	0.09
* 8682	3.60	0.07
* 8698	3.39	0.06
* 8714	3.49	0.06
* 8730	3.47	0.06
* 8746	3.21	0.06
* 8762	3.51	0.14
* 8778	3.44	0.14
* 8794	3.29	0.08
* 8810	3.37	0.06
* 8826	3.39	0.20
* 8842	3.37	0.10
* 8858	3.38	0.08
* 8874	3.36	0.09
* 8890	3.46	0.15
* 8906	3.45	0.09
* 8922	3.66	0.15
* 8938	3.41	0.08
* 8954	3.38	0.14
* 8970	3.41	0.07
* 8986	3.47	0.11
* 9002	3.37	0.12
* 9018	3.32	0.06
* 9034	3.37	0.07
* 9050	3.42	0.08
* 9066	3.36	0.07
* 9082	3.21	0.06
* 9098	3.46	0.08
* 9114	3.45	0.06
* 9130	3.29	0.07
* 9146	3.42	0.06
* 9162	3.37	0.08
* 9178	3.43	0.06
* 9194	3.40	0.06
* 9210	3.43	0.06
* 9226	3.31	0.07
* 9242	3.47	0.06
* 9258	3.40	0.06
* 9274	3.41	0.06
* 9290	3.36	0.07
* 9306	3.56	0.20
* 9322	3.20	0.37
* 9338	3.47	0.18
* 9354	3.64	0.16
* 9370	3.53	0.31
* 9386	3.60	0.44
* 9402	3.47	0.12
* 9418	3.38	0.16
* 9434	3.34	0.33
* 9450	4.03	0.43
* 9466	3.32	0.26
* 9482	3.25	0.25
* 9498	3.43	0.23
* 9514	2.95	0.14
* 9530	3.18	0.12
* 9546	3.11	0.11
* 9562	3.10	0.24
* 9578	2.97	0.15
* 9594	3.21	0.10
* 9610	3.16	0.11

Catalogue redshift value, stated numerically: 0.14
